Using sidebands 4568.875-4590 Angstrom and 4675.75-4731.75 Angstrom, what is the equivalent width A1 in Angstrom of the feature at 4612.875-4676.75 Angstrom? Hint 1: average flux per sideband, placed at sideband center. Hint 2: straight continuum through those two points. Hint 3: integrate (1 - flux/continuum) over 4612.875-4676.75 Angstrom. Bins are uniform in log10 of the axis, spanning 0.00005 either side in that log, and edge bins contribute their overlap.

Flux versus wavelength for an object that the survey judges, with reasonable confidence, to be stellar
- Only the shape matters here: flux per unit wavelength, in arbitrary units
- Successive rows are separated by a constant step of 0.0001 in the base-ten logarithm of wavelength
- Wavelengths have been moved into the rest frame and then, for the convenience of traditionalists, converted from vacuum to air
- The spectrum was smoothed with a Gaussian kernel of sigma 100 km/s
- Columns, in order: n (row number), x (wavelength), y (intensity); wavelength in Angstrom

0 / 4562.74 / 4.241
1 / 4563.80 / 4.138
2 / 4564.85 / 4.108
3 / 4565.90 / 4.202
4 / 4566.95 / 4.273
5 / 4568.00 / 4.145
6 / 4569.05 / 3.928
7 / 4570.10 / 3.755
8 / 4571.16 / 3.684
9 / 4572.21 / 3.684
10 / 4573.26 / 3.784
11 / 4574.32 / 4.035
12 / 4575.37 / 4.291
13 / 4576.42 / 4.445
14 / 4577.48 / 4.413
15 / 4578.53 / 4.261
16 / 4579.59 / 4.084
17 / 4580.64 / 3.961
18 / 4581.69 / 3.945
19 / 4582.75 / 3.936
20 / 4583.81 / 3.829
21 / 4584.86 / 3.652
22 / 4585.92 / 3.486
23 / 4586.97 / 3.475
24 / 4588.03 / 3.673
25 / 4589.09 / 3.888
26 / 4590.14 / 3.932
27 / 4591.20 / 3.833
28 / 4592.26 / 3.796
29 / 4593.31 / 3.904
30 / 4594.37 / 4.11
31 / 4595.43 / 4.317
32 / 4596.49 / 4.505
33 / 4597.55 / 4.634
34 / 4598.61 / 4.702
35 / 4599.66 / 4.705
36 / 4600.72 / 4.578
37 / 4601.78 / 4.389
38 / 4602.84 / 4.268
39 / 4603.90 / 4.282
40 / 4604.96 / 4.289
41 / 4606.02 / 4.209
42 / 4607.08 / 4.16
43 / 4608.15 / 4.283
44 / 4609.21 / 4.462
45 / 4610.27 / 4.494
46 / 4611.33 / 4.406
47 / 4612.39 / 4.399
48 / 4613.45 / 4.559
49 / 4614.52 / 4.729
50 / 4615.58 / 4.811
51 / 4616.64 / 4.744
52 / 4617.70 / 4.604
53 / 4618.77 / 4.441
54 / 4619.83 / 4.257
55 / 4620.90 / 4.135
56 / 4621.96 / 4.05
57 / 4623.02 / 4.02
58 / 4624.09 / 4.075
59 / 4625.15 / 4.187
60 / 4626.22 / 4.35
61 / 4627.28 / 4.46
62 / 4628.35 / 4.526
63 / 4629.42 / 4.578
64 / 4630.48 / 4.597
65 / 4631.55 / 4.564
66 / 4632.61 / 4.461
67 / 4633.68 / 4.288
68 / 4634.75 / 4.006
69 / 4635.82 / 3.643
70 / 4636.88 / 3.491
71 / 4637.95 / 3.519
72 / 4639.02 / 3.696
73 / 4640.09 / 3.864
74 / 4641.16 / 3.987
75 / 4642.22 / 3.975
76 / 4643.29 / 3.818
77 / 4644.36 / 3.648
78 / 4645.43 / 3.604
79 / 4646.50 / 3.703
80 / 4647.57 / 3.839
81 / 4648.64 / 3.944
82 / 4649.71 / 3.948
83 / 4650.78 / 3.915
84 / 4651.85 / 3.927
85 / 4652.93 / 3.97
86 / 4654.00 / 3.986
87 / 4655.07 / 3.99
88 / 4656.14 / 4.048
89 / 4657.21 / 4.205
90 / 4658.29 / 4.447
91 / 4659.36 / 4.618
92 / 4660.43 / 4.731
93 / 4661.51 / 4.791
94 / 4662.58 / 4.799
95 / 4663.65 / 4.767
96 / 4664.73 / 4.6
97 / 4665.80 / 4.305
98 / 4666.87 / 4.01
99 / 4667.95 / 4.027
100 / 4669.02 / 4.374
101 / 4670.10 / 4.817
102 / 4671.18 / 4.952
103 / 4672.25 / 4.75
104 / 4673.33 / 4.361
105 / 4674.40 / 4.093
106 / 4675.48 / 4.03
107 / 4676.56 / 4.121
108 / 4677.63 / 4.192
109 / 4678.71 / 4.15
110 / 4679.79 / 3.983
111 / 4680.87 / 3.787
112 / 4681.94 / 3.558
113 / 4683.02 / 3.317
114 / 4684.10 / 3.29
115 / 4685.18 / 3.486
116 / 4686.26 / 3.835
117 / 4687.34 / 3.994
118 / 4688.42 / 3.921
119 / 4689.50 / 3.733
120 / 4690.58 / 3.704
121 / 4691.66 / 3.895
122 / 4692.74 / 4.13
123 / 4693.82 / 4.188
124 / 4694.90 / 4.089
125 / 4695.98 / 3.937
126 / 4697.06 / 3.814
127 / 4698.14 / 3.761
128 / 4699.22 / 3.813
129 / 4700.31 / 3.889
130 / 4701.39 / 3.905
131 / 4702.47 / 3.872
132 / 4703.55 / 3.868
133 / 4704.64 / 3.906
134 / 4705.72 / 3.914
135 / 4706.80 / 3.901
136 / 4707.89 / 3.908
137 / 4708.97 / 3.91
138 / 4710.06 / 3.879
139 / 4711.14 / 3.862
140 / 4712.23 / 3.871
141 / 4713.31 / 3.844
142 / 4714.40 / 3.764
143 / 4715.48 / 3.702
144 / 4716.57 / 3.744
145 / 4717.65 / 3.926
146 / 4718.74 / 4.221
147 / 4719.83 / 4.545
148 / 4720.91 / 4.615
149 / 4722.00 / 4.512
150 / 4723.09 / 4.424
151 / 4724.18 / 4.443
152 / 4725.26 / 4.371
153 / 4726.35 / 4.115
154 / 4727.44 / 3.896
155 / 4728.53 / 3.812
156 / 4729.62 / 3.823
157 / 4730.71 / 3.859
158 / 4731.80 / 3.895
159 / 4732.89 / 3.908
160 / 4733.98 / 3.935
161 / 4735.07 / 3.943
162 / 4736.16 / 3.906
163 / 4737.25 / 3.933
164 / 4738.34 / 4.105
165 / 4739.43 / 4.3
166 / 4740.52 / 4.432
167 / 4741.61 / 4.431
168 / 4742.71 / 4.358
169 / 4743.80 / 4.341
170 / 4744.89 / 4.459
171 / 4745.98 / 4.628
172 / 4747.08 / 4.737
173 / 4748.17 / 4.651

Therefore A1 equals -4.93 Angstrom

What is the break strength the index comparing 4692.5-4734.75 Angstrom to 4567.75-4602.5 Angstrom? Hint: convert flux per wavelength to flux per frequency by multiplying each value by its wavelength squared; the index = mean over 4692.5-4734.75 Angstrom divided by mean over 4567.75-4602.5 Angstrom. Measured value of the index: 1.04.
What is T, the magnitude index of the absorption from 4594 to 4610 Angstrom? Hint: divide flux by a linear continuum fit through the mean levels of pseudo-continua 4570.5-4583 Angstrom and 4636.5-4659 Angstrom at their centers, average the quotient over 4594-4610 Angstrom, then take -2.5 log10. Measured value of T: -0.11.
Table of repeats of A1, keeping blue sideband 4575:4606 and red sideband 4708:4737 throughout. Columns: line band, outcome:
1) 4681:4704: 1.4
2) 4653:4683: -1.7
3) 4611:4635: -1.8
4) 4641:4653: 0.7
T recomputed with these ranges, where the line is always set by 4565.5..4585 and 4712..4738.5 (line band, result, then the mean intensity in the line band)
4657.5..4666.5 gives -0.14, 4.61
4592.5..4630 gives -0.09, 4.39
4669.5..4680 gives -0.08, 4.35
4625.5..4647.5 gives 0.00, 4.04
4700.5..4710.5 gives 0.04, 3.9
